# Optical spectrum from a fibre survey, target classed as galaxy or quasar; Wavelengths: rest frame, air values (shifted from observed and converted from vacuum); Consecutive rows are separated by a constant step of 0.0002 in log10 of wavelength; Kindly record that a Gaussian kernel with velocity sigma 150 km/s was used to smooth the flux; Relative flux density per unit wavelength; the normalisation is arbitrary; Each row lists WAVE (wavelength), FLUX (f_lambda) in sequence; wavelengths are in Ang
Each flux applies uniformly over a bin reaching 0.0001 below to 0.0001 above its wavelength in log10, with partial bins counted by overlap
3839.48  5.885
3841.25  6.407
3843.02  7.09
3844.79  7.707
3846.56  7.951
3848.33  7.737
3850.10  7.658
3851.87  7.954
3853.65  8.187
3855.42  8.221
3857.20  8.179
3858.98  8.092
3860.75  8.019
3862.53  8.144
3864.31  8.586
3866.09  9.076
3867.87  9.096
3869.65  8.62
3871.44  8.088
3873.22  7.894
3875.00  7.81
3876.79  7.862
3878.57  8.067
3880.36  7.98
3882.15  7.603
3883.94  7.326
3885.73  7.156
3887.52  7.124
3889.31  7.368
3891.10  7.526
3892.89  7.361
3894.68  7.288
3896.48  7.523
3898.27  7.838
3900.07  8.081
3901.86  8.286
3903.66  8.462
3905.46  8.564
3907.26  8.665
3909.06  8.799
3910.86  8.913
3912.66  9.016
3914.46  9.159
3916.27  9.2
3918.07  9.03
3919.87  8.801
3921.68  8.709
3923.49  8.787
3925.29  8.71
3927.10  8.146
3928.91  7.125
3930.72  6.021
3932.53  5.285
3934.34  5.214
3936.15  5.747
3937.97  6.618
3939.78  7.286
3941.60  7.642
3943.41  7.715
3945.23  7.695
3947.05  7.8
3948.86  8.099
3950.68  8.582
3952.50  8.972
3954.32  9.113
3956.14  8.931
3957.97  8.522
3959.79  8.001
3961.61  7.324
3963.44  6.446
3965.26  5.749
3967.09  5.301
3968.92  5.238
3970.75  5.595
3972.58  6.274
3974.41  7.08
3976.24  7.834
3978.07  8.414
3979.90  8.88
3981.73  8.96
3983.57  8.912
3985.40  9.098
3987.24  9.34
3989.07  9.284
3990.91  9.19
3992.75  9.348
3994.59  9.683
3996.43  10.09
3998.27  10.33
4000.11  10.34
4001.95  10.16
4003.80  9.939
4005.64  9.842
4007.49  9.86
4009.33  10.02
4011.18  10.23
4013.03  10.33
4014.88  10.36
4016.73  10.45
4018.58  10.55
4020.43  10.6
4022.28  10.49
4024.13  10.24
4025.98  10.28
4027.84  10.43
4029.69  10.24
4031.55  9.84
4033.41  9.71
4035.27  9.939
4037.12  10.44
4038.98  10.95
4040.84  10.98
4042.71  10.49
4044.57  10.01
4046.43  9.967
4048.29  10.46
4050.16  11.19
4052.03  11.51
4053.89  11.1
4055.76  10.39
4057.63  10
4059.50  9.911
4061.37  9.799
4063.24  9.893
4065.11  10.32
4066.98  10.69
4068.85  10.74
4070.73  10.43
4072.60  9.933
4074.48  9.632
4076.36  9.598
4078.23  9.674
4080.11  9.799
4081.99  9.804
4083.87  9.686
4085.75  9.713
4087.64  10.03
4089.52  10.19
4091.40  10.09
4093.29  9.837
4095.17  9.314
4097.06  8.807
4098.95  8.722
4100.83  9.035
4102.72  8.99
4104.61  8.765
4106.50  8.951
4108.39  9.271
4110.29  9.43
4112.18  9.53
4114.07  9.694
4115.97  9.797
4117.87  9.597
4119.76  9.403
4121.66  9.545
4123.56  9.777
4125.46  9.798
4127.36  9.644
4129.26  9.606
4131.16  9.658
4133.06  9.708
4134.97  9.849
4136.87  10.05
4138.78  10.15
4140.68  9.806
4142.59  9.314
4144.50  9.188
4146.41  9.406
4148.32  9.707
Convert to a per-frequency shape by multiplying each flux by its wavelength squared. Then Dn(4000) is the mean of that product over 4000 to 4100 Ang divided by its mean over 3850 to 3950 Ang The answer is 1.38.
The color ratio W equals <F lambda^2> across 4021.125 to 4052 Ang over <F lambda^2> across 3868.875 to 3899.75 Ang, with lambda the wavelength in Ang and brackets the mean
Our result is 1.5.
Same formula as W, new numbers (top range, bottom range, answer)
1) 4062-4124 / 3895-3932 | 1.27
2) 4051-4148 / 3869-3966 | 1.36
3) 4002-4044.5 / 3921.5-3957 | 1.41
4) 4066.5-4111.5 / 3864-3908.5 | 1.34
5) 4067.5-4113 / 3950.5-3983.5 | 1.36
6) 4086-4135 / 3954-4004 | 1.22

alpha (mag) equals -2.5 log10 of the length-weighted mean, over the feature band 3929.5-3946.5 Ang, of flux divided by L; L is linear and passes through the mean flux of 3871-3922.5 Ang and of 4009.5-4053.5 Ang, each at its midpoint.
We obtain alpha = 0.31 mag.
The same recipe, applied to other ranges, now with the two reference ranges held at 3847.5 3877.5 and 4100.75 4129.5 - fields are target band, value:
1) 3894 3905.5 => 0.053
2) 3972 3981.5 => 0.119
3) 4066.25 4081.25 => -0.092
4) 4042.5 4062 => -0.147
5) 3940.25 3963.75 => 0.070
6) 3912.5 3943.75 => 0.116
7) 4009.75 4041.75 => -0.153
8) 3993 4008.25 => -0.130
